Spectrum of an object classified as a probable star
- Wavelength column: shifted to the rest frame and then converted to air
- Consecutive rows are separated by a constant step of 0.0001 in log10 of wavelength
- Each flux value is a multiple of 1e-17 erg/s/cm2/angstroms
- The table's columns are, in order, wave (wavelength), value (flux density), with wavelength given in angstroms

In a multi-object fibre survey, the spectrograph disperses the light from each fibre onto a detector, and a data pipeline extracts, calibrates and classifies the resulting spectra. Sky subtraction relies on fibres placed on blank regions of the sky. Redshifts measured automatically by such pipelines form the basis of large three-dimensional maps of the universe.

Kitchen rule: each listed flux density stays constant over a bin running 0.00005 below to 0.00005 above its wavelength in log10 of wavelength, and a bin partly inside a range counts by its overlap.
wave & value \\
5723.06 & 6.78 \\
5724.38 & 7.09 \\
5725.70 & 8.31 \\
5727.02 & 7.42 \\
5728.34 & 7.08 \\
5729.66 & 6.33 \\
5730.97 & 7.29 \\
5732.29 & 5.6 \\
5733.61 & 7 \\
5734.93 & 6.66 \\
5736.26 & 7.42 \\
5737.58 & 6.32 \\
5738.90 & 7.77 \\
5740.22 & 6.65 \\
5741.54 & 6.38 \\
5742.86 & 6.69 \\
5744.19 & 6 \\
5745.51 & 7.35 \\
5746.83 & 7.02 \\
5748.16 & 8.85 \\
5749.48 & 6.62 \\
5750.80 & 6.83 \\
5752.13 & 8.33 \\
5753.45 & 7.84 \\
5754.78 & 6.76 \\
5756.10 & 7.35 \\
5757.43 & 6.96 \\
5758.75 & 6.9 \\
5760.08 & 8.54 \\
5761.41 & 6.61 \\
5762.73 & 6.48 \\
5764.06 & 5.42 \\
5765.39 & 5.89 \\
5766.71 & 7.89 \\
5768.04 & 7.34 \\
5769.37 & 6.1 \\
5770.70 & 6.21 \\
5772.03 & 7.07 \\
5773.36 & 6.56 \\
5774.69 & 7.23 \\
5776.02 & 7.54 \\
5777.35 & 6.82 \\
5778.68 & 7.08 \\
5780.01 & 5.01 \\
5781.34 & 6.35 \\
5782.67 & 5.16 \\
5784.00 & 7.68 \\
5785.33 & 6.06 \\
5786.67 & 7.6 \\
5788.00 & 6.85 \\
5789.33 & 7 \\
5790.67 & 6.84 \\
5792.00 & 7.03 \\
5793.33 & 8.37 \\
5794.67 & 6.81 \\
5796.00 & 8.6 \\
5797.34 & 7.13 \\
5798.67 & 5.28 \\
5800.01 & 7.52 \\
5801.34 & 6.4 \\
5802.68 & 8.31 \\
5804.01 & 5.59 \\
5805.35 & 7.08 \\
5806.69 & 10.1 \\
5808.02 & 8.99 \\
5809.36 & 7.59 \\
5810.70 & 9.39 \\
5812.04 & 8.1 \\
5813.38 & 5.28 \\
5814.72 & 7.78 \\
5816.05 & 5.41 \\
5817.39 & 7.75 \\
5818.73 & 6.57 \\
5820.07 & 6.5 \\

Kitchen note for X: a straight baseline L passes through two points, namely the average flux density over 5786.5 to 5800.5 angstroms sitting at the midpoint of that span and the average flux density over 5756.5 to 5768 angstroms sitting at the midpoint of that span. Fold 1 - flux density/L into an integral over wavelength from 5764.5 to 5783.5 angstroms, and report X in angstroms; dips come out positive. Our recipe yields 1.1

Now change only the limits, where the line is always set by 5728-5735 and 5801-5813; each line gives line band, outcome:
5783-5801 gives 1.4 angstroms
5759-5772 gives 0.9 angstroms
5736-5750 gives -0.3 angstroms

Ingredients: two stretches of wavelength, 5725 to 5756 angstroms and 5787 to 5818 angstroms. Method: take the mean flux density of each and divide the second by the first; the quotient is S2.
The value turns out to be 1.04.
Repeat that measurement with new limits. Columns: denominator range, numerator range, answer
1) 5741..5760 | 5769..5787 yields 0.92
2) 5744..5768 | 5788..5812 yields 1.06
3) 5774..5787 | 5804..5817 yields 1.15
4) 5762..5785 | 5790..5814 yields 1.14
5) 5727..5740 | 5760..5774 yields 0.97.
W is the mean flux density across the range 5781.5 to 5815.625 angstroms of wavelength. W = 7.28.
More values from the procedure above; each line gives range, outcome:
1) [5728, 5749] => 6.9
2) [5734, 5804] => 6.94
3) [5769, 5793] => 6.71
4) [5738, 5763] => 7.16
